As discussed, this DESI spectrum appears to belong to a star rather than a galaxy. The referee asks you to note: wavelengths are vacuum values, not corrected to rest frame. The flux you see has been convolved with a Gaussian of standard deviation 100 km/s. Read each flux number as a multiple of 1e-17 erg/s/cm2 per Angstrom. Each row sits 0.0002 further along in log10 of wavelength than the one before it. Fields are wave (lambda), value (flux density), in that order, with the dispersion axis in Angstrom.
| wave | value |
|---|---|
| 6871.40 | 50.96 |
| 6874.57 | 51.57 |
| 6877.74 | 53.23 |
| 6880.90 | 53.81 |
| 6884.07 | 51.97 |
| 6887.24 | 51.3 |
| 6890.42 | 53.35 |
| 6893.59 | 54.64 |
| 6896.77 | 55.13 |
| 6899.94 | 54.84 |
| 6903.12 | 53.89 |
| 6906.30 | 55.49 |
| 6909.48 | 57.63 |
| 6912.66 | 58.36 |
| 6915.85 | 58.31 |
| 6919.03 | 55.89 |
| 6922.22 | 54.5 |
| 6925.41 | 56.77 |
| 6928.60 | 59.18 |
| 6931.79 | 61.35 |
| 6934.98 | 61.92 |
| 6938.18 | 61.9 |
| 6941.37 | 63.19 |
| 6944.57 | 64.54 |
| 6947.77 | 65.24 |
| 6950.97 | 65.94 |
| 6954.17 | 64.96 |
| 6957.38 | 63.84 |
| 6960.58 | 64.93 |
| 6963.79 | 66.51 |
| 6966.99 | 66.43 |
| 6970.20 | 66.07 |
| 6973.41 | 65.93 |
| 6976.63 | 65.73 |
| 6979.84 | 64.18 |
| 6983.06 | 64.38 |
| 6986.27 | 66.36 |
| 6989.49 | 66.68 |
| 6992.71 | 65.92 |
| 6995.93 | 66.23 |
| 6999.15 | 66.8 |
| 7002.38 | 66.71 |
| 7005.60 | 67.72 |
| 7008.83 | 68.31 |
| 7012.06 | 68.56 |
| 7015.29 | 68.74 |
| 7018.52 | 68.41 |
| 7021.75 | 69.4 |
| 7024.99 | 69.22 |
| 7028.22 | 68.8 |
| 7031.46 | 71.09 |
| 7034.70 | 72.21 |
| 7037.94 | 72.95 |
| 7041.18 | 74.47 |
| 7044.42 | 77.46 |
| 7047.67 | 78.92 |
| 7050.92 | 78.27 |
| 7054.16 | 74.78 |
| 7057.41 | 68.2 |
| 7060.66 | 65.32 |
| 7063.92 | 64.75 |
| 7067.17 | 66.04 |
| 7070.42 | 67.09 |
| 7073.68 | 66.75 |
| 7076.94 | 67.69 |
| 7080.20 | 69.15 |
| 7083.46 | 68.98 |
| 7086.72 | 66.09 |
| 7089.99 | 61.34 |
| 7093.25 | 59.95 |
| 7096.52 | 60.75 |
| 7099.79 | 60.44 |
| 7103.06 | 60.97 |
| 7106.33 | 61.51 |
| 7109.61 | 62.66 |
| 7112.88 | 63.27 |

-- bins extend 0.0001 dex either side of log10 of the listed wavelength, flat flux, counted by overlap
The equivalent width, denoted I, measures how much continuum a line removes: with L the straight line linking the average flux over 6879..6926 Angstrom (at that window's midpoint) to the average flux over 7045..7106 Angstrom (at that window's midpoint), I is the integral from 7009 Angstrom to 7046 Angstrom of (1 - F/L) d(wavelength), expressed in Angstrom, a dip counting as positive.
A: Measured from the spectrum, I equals -4.19 Angstrom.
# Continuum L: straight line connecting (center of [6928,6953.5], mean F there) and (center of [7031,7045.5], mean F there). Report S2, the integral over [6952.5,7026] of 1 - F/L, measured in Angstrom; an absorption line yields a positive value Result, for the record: 1.9 Angstrom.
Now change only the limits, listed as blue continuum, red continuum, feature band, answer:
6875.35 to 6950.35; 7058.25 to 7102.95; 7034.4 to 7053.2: -3.8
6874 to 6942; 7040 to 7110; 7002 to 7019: -1.4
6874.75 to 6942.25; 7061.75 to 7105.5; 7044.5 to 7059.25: -2.8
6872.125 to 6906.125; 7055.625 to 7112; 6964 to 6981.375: -2.3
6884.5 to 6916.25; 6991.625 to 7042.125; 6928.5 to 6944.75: -0.7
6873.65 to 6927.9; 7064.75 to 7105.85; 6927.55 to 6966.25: -4.4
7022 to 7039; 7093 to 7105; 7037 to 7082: -2.9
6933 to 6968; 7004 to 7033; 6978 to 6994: 0.3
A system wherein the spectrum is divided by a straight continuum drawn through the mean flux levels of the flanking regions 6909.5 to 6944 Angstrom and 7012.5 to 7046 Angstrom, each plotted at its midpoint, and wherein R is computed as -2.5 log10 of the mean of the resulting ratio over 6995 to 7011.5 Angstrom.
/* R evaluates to 0.01 mag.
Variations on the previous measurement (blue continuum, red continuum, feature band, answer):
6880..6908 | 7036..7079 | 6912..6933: -0.02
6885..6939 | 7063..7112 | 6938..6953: -0.11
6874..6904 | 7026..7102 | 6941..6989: -0.09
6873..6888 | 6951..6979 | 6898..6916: 0.01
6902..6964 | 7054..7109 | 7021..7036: -0.11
